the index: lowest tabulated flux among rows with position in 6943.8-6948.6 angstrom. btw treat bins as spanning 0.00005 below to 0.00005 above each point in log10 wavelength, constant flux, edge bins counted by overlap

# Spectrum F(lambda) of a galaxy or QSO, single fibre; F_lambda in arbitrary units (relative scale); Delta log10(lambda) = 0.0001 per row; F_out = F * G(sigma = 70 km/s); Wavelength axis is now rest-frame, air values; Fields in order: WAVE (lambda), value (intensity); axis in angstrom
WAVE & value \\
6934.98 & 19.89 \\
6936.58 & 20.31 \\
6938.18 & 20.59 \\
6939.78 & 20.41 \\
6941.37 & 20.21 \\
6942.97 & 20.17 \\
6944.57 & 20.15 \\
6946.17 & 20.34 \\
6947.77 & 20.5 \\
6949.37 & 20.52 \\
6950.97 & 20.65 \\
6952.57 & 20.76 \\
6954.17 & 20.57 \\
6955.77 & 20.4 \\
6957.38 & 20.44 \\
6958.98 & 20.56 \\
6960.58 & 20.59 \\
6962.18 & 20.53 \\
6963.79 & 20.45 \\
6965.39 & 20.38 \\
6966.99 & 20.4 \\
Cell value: 20.15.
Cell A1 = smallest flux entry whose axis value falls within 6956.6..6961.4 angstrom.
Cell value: 20.44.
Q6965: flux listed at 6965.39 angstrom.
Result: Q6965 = 20.38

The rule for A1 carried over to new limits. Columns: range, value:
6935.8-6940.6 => 20.31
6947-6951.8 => 20.5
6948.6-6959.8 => 20.4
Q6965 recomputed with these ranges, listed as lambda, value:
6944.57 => 20.15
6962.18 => 20.53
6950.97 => 20.65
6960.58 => 20.59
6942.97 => 20.17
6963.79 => 20.45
